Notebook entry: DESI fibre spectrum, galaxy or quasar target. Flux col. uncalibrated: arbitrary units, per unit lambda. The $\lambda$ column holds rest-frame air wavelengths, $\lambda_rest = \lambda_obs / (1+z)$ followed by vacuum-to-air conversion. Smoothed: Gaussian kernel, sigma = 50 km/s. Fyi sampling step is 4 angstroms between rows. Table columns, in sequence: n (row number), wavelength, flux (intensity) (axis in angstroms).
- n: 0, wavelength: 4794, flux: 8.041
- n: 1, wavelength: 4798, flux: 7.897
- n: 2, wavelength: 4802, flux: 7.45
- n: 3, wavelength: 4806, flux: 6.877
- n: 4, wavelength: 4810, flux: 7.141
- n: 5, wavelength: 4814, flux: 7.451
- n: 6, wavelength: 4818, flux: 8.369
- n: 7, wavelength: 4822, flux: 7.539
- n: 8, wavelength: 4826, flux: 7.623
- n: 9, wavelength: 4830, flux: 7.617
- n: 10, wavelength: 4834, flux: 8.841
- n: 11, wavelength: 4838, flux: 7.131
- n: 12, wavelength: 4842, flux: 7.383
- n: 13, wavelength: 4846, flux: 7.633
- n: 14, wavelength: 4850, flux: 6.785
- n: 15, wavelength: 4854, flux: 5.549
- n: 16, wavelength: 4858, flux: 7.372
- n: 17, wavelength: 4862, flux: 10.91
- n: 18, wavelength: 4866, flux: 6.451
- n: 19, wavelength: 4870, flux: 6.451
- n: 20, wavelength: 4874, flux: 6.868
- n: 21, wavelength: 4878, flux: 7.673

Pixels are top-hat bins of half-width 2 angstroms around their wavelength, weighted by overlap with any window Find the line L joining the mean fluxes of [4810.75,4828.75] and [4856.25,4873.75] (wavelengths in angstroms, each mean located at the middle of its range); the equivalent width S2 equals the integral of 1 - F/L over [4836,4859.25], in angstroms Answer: 2.2 angstroms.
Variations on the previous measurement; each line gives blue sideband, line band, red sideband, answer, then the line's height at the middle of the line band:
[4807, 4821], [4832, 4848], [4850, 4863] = -0.4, 7.56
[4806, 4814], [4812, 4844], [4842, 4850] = -2.2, 7.26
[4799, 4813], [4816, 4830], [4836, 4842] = -1.1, 7.22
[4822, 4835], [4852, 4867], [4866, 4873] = -1.8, 6.85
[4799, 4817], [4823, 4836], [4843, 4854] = -1.6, 7.11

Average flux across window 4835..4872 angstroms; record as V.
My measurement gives 7.34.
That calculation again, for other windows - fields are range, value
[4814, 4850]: 7.69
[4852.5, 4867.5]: 7.68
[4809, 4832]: 7.64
